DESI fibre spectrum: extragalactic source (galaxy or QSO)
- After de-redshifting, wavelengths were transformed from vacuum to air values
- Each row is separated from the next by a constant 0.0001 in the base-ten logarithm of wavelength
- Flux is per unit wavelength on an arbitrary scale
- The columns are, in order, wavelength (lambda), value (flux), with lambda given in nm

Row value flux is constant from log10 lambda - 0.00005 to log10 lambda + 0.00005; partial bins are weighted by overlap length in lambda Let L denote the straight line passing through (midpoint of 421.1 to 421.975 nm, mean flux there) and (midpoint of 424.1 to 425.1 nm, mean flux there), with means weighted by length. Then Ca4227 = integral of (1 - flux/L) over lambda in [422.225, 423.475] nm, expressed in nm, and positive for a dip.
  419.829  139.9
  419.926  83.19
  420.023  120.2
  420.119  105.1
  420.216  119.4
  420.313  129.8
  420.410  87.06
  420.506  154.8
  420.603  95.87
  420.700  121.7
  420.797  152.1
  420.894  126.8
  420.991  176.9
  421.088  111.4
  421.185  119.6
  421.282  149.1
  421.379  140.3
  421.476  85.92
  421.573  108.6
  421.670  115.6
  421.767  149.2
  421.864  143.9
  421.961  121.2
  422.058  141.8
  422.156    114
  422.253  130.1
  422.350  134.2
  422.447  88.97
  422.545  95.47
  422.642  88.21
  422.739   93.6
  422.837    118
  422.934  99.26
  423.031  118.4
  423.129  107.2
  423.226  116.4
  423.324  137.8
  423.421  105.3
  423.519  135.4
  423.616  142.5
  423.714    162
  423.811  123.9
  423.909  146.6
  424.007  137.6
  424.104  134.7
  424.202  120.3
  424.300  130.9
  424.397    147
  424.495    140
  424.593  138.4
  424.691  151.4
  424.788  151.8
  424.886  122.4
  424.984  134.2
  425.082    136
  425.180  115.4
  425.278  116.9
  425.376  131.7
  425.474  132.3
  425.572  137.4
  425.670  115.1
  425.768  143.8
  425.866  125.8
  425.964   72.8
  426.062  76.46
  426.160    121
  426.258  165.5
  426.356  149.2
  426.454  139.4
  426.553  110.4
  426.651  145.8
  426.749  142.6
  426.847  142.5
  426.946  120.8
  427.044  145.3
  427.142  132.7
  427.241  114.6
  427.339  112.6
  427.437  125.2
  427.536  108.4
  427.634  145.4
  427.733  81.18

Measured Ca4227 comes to 0.20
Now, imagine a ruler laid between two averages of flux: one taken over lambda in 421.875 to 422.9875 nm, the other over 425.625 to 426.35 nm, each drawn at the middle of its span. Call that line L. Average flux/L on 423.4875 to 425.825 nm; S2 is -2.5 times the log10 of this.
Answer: -0.161 mag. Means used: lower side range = 112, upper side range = 119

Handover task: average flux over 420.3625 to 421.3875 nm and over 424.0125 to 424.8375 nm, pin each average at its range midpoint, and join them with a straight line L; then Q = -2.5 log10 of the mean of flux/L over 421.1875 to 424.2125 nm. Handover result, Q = 0.102 mag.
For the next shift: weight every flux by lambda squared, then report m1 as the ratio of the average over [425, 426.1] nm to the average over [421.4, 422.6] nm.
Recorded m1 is 1.0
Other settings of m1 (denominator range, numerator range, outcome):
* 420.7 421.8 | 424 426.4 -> 1.02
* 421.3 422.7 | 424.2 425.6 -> 1.14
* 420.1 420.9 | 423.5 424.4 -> 1.15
